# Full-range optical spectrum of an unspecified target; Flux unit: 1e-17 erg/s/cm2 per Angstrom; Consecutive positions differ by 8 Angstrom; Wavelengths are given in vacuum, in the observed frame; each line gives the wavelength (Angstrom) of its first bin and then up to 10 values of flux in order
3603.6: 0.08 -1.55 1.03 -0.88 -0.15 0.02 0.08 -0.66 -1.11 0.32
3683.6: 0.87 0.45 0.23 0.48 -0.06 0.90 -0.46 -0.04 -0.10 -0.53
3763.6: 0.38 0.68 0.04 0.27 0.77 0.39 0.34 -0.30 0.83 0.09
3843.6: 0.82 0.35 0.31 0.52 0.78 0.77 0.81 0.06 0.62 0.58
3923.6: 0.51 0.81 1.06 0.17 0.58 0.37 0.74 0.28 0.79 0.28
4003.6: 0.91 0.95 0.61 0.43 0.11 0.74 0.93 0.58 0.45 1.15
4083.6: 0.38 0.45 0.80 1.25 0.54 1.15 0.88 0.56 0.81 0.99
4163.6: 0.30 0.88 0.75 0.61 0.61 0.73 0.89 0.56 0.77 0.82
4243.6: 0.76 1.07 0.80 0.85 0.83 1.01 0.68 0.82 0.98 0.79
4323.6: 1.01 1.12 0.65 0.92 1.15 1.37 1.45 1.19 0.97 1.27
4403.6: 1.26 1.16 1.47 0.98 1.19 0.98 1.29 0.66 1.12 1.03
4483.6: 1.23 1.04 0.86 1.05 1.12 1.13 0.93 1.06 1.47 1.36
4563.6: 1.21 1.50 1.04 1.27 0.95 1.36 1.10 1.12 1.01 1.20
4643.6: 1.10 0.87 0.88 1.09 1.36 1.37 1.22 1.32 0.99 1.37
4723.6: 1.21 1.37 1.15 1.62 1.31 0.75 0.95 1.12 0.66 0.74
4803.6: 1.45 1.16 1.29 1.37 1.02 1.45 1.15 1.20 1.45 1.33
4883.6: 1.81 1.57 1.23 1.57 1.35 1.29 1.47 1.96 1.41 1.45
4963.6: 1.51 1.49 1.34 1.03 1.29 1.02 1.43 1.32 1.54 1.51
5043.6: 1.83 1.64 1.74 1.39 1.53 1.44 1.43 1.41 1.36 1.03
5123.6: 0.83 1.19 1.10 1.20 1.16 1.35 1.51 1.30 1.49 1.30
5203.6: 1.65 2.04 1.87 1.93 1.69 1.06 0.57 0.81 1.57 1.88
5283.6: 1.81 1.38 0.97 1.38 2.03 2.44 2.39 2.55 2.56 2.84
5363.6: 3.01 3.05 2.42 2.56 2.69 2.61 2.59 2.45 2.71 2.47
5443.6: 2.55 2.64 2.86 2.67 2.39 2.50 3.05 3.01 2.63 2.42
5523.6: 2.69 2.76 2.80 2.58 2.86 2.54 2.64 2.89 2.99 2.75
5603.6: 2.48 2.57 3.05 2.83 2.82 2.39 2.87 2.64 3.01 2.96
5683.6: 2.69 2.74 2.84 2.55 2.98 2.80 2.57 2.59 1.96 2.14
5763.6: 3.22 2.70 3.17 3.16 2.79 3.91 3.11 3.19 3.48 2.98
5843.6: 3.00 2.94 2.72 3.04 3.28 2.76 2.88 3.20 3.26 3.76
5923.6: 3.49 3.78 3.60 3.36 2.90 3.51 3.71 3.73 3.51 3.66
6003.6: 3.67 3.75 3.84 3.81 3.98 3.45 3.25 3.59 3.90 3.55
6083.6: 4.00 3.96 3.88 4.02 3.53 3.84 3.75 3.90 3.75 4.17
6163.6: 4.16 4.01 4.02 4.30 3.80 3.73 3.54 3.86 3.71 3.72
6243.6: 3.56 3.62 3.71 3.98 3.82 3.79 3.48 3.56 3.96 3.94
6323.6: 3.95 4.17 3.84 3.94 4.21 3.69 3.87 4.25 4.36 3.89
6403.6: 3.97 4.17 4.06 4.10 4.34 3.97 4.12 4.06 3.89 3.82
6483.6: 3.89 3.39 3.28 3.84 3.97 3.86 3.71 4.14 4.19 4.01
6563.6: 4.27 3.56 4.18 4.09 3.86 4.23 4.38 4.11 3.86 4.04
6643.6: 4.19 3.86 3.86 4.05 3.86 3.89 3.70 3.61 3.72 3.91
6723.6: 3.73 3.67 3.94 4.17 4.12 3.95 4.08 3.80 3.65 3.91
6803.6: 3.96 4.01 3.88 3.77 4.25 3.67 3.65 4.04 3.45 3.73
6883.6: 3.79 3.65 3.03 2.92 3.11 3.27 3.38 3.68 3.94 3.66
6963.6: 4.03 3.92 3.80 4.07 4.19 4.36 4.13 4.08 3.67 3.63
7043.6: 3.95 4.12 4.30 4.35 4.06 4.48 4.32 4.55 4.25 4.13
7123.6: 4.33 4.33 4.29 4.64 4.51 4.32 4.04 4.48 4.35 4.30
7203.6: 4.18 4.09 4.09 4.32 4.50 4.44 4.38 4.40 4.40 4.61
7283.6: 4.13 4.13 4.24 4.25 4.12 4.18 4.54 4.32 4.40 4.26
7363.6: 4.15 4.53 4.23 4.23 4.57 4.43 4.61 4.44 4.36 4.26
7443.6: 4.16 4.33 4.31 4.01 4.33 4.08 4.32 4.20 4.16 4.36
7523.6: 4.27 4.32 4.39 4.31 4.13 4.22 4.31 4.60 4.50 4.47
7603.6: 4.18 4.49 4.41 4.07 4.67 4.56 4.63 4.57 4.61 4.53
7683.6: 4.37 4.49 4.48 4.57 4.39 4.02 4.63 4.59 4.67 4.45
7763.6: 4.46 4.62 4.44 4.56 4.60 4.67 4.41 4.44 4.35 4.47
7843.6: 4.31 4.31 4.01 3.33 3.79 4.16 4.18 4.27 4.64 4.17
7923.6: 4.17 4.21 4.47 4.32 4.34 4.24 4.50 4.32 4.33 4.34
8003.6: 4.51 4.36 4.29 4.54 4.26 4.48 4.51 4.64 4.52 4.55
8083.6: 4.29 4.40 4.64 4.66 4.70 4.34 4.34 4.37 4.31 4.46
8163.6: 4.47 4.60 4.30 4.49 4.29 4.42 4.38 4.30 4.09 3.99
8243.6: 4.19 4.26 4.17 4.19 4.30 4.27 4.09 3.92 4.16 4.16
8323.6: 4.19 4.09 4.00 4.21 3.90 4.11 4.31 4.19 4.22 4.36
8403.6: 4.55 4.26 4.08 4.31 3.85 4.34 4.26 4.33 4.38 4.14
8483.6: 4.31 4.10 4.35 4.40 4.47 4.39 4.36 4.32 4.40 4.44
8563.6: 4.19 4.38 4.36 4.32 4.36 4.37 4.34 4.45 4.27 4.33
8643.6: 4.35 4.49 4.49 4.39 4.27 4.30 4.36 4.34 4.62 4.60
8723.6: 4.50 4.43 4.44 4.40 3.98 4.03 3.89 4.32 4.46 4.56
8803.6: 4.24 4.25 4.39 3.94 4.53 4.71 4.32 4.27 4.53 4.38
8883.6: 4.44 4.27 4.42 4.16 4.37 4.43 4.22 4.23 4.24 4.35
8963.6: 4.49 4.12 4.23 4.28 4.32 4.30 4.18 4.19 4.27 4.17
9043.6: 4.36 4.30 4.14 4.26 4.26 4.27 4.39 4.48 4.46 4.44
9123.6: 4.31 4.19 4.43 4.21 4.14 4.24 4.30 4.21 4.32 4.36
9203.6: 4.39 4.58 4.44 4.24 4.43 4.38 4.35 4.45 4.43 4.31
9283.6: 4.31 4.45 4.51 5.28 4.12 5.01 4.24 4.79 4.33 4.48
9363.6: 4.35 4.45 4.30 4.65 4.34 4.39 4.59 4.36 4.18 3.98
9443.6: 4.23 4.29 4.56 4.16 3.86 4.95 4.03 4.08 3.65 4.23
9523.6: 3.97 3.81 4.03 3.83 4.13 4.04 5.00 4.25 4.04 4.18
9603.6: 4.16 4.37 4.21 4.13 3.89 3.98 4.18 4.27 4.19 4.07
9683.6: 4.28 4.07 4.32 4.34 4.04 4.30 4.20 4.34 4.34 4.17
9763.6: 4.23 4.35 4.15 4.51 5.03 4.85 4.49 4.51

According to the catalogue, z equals 0.335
